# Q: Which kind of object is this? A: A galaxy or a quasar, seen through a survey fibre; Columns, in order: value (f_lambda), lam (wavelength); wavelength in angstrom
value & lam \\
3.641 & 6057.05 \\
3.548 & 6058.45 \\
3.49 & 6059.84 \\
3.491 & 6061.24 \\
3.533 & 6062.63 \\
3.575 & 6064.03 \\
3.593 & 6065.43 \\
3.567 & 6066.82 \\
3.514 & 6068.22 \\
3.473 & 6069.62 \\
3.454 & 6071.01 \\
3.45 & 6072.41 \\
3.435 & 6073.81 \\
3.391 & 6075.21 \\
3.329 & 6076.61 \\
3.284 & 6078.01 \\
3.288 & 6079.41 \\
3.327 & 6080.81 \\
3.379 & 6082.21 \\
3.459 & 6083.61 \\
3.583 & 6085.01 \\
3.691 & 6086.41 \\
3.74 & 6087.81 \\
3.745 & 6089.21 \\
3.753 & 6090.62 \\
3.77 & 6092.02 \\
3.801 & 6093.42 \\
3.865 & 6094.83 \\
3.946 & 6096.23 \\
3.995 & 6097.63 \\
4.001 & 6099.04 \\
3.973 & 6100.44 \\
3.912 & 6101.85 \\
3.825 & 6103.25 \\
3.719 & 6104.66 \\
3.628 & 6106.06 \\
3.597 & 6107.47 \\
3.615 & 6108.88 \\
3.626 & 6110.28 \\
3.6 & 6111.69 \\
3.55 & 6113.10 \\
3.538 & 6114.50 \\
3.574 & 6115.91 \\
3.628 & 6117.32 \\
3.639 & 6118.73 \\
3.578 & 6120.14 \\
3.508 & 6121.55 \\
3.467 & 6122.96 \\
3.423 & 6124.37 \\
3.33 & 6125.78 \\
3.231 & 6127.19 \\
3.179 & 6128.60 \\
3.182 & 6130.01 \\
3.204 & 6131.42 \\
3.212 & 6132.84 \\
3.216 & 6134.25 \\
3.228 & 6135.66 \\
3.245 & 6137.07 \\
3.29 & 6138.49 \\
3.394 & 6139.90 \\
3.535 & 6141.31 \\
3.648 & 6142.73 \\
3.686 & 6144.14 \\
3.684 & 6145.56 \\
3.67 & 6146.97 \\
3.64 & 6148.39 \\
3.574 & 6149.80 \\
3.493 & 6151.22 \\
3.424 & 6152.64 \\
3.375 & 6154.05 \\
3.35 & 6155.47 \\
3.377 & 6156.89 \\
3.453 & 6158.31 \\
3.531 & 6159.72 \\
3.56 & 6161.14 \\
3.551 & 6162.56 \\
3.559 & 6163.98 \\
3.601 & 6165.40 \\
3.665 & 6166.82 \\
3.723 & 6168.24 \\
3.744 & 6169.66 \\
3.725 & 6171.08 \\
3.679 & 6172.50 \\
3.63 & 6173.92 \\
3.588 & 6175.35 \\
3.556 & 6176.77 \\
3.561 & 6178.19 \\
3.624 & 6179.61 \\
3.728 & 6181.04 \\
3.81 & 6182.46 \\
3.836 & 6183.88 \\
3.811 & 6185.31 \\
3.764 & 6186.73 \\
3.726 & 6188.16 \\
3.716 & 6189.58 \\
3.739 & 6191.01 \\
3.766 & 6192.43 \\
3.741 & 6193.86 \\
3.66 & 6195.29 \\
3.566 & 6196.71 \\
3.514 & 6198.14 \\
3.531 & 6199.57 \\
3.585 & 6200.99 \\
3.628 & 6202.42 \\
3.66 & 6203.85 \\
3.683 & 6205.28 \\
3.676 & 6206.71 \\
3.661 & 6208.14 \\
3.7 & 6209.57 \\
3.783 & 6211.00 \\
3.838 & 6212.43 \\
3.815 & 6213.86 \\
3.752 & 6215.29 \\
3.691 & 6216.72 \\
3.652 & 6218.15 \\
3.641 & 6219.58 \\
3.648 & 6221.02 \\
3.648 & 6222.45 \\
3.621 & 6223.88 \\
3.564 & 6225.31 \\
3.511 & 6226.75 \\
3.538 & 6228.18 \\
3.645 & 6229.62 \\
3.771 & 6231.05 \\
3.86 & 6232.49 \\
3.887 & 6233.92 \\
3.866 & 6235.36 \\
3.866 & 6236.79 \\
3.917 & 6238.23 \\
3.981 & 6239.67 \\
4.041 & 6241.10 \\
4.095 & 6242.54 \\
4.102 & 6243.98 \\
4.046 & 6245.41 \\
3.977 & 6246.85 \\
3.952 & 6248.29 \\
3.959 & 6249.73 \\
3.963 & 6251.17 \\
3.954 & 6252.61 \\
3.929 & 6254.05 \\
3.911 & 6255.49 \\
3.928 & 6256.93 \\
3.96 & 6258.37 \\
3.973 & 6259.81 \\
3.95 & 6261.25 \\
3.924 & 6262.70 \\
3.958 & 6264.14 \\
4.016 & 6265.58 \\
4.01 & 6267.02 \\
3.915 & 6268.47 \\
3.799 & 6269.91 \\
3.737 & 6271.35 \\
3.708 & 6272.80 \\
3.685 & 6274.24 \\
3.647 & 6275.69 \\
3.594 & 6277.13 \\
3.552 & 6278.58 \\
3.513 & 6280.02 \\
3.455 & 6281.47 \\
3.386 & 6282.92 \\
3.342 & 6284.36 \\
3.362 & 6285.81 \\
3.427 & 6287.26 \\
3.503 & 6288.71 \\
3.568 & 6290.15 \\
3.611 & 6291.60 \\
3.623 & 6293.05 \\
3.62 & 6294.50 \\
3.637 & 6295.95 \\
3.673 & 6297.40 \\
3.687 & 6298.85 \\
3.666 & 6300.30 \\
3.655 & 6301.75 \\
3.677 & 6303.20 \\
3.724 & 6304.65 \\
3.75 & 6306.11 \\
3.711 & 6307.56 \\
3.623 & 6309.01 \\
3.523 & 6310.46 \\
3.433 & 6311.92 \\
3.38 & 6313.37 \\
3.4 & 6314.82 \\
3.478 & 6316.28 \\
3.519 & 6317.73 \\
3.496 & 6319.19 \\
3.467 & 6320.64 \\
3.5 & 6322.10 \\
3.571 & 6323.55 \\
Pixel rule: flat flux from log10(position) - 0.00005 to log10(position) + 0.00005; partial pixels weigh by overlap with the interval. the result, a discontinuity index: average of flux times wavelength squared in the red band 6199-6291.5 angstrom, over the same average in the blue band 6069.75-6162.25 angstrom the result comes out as 1.1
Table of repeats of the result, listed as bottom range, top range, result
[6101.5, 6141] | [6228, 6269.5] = 1.18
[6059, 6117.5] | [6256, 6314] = 1.08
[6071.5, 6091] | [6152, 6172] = 1.05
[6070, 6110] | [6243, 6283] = 1.12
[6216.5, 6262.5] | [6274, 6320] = 0.94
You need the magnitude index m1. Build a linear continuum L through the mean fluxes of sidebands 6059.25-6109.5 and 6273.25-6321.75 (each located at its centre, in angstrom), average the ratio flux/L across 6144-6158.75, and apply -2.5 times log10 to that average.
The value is 0.03 mag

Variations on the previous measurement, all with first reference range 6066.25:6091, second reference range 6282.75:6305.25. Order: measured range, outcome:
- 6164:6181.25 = -0.04 mag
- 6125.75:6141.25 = 0.08 mag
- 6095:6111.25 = -0.09 mag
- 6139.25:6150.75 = -0.03 mag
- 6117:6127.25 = 0.01 mag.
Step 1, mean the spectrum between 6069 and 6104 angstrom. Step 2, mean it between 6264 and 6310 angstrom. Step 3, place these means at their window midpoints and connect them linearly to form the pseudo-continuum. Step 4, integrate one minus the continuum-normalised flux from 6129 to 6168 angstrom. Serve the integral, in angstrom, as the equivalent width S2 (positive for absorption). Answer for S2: 1.9 angstrom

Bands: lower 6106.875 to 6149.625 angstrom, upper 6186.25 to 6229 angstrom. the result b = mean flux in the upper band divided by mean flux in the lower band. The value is 1.1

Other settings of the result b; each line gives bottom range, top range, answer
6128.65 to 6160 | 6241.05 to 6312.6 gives 1.09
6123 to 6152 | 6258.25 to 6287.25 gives 1.09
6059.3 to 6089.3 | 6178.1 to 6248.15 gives 1.08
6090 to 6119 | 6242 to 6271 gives 1.06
